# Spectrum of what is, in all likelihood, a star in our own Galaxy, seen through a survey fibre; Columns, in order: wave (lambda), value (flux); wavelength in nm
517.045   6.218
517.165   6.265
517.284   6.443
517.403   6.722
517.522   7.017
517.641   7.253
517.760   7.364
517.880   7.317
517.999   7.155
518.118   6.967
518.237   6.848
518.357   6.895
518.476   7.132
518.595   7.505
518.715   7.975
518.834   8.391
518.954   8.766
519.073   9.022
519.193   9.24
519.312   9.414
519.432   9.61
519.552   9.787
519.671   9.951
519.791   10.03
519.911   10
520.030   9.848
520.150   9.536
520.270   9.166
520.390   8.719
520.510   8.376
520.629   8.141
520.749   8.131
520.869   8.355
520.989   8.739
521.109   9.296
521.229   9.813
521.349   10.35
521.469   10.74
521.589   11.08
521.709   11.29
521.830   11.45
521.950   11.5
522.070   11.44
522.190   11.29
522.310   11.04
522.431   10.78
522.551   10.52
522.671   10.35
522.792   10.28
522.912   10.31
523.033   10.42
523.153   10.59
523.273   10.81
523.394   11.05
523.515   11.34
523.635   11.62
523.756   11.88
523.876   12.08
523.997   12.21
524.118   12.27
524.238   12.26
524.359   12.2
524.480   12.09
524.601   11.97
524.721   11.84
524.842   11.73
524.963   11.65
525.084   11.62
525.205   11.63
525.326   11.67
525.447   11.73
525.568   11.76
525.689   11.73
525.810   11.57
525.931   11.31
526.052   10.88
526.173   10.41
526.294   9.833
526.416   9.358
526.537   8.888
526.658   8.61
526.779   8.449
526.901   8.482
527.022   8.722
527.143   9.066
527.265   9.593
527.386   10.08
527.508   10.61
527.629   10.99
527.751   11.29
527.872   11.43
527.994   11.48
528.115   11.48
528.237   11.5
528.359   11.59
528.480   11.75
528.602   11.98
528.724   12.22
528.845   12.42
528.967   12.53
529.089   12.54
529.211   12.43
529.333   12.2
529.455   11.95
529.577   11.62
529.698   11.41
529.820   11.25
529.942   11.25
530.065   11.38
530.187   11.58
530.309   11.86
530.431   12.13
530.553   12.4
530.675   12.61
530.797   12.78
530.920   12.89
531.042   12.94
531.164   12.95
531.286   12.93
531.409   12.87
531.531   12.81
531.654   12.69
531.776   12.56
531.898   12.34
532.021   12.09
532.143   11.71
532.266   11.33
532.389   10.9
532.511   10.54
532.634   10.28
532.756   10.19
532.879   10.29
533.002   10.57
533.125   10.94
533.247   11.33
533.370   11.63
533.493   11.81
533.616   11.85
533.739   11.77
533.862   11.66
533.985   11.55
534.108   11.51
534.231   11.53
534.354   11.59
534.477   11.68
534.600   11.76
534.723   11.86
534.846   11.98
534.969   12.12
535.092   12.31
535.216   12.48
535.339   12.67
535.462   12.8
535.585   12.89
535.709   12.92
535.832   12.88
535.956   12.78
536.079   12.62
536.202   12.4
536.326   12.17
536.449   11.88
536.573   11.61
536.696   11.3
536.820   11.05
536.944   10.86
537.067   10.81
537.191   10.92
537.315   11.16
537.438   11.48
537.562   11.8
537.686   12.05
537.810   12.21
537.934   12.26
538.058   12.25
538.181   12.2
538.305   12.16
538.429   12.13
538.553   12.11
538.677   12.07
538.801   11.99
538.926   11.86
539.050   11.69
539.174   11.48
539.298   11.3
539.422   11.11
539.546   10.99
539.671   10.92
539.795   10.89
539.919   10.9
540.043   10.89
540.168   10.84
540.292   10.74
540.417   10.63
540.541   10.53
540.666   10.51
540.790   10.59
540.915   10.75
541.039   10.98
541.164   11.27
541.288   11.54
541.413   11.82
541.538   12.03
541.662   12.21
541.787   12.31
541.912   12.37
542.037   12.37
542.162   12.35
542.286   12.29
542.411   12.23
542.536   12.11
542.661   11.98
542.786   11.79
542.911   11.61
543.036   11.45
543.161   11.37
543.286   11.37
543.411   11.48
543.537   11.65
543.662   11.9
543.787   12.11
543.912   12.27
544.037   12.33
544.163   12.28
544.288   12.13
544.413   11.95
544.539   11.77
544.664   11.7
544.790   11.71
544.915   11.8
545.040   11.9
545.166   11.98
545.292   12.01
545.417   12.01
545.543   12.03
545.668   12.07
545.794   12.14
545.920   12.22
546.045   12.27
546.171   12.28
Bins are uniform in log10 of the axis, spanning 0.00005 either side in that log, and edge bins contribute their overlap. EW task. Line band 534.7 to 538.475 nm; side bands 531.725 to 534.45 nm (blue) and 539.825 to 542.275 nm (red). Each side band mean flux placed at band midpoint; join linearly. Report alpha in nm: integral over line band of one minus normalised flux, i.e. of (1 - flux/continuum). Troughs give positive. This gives -0.22 nm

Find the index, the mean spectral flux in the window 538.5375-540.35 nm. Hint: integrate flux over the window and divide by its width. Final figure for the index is 11.3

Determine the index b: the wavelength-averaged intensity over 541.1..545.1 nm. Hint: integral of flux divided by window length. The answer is 11.9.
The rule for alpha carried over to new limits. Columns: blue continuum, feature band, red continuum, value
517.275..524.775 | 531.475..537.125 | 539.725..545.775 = -0.44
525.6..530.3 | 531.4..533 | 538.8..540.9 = -0.08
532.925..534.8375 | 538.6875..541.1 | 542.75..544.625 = 0.14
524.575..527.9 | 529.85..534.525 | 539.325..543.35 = -0.37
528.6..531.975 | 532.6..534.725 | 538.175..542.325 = 0.12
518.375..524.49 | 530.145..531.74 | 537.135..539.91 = -0.23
